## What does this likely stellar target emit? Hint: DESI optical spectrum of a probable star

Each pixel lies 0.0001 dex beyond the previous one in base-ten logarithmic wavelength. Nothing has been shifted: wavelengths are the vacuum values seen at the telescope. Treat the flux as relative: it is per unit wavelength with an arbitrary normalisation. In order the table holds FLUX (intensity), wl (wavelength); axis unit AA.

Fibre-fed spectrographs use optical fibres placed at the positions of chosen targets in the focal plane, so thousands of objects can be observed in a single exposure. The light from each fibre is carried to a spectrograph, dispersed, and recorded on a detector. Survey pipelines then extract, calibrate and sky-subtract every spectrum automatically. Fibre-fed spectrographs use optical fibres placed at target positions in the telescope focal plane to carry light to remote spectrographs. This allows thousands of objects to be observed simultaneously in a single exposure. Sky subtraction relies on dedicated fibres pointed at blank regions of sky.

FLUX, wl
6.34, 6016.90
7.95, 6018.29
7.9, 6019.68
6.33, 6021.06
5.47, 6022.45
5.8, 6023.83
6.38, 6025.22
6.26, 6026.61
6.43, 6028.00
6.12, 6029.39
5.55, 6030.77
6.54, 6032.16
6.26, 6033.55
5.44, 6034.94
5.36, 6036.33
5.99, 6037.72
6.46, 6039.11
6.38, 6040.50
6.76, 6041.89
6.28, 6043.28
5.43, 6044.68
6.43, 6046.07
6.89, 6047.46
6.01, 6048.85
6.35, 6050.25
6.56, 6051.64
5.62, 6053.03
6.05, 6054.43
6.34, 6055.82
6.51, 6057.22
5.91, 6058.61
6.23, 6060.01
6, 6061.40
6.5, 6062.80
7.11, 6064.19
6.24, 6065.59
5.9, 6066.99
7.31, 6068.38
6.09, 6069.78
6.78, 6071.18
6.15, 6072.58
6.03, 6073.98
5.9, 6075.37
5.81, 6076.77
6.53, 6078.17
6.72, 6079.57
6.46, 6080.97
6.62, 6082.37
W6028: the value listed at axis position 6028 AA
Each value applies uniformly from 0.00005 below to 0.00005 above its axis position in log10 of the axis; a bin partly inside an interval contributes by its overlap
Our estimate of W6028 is 6.43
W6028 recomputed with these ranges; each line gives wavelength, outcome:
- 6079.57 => 6.72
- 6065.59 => 6.24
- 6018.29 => 7.95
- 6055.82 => 6.34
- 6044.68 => 5.43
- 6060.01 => 6.23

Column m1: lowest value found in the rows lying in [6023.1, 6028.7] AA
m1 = 5.8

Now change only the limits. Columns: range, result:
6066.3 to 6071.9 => 5.9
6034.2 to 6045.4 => 5.36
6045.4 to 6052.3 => 6.01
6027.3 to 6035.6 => 5.44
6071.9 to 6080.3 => 5.81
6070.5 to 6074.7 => 6.03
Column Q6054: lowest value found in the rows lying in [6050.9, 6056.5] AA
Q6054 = 5.62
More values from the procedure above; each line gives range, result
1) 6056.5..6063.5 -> 5.91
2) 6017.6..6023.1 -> 5.47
